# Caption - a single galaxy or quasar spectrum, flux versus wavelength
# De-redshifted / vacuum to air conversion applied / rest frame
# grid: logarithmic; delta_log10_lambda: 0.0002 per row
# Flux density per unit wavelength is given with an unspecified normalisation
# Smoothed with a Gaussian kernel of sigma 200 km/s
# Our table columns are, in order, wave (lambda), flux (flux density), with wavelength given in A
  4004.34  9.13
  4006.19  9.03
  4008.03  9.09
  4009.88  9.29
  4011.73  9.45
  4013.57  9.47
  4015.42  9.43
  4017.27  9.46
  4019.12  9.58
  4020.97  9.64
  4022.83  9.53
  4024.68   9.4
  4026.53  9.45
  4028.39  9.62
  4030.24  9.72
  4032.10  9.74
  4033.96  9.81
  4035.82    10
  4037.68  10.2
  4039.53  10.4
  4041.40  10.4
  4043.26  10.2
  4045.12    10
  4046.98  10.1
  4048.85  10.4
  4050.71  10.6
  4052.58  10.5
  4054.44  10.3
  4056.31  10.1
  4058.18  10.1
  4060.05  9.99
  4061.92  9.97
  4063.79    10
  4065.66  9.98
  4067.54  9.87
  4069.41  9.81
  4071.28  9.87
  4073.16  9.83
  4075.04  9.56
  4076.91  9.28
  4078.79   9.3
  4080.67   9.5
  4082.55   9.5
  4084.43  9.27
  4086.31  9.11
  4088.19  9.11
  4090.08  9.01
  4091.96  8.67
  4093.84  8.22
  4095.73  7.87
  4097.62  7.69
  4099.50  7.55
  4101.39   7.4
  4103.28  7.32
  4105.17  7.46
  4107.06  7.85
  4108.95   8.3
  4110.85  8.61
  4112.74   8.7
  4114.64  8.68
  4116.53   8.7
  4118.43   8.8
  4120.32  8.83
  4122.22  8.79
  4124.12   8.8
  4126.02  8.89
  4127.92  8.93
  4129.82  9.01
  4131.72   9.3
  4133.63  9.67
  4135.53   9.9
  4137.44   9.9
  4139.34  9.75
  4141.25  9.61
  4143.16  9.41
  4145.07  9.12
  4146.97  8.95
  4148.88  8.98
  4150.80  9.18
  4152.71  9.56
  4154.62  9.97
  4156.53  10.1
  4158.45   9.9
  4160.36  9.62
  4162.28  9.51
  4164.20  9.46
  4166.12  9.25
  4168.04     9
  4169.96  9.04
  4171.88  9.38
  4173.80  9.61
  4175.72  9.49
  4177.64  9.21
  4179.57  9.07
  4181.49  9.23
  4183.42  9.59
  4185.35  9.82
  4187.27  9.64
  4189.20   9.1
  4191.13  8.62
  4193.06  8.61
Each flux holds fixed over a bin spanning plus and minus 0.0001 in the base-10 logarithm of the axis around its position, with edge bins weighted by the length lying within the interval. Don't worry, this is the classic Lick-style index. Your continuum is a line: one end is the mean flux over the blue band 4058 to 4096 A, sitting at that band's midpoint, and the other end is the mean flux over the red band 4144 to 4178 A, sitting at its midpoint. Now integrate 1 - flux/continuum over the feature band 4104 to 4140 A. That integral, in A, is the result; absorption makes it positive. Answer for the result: 2.10 A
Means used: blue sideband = 9.43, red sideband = 9.41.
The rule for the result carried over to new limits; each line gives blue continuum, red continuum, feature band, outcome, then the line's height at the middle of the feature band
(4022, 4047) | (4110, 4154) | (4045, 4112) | 2.5 A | 9.56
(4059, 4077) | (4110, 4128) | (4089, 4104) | 2.0 A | 9.24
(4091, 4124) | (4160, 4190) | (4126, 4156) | -2.1 A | 8.79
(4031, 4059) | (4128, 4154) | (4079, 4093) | 1.0 A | 9.85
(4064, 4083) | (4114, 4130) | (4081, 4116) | 3.3 A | 9.23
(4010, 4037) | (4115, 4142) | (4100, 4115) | 2.1 A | 9.27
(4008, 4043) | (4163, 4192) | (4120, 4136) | 0.5 A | 9.43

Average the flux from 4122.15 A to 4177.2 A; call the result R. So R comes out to 9.39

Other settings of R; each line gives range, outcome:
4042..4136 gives 9.18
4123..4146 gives 9.35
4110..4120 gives 8.71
